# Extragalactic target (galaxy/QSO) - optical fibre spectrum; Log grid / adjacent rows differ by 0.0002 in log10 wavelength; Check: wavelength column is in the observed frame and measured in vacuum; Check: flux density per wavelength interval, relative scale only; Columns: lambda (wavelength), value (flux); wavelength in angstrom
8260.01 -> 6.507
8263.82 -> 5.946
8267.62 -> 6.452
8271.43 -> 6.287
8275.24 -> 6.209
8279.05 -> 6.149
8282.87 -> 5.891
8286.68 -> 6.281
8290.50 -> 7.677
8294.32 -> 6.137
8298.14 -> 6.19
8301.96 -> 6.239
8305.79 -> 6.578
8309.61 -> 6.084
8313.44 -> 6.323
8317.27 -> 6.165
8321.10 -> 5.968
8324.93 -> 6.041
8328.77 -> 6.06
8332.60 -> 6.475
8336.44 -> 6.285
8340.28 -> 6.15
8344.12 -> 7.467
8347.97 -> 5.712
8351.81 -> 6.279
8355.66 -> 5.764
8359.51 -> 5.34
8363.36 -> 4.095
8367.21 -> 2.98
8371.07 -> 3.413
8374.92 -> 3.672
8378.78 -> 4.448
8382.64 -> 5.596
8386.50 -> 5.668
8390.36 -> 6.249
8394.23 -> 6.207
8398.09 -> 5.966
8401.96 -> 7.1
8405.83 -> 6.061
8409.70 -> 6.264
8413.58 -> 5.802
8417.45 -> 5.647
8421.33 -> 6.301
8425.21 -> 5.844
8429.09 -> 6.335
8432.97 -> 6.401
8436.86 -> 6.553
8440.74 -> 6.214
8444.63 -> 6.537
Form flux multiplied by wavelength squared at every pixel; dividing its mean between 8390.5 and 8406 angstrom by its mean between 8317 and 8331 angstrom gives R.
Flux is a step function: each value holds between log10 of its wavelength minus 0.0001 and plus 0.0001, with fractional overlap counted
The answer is 1.1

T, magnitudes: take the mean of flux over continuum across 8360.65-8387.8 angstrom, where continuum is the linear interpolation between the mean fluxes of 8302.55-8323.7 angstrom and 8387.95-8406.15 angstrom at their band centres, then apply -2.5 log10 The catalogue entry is 0.42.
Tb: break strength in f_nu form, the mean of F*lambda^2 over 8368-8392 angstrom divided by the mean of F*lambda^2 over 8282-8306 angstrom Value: 0.75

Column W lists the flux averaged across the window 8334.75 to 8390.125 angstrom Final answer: 5.23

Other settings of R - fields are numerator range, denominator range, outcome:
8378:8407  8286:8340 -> 0.96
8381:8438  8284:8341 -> 0.99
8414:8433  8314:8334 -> 1.01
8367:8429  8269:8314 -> 0.90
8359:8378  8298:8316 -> 0.62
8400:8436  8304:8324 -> 1.02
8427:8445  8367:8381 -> 1.73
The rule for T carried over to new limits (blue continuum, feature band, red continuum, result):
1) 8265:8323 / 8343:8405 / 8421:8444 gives 0.175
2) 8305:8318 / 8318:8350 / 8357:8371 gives -0.179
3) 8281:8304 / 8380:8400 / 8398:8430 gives 0.056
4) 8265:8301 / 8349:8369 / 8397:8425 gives 0.252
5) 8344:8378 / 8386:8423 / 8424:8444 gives -0.083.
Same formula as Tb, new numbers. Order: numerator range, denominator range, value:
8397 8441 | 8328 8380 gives 1.19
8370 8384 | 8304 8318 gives 0.69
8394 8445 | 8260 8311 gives 1.02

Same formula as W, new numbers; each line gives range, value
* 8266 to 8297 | 6.38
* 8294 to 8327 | 6.19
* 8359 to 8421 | 5.31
